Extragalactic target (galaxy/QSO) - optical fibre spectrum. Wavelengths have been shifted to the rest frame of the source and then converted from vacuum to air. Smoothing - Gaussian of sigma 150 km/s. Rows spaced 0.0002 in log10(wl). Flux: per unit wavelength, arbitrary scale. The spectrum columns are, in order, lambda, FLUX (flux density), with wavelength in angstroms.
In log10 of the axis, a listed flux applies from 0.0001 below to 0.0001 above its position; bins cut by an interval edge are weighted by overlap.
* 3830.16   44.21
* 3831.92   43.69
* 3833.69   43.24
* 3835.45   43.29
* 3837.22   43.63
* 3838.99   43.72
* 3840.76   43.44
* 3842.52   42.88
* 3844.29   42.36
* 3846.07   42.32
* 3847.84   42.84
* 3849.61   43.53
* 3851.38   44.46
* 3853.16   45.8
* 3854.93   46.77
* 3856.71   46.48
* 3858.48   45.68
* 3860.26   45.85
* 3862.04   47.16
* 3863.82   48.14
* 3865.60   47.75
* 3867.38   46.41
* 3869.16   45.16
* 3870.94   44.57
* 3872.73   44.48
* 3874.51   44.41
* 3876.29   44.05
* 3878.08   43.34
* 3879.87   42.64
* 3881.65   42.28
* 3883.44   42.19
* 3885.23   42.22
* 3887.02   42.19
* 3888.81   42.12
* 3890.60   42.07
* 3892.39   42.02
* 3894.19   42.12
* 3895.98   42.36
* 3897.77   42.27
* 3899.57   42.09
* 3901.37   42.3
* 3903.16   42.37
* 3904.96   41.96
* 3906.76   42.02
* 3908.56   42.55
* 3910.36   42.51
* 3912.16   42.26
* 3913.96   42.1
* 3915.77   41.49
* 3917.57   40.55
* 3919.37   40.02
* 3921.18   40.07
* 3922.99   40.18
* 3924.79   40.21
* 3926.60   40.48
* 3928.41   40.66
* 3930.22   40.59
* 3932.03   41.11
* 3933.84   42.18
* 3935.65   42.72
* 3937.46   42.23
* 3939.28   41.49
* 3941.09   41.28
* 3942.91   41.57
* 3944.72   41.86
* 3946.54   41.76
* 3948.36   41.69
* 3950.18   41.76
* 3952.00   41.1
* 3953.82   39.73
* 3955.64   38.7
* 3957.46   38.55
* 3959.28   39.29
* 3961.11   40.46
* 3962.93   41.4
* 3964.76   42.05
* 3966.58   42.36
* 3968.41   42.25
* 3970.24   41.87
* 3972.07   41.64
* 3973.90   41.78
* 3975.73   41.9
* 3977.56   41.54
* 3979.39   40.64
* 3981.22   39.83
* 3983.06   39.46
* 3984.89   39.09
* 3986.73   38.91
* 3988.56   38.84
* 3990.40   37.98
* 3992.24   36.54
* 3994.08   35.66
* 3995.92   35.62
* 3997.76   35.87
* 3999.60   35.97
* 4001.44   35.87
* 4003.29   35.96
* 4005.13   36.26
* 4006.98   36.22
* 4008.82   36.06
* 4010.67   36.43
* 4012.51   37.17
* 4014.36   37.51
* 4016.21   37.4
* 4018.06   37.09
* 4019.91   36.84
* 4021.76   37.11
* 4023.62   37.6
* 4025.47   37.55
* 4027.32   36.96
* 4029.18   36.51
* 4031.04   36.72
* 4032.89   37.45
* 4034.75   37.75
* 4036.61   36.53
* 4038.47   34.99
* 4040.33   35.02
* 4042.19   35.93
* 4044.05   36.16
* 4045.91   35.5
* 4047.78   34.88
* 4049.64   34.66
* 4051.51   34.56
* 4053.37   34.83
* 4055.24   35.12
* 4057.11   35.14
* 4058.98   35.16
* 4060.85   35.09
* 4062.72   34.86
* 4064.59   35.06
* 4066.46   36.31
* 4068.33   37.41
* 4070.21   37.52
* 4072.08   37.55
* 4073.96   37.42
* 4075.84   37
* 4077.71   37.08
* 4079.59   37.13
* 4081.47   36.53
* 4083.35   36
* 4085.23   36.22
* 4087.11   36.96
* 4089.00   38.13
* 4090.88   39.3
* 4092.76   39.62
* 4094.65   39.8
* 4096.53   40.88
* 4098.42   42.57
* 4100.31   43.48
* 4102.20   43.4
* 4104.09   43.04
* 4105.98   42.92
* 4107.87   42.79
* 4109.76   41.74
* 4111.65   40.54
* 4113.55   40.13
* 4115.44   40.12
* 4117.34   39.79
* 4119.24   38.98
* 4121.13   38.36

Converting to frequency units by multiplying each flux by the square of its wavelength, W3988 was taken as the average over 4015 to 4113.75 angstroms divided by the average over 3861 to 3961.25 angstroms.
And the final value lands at 0.96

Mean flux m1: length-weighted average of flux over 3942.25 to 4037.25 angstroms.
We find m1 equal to 38.7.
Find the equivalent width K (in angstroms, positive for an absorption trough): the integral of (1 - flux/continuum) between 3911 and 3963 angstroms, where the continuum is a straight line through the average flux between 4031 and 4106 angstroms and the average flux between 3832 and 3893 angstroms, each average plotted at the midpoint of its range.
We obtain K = 0.9 angstroms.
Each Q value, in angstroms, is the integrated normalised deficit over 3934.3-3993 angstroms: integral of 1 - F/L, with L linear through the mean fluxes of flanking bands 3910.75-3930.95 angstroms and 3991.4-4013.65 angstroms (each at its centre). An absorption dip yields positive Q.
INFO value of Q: -3.6 angstroms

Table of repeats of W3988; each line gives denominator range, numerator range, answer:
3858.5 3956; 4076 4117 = 1.03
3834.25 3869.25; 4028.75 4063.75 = 0.88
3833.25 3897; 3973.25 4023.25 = 0.92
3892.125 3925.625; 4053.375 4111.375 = 1.01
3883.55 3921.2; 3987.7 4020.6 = 0.92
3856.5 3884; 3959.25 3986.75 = 0.96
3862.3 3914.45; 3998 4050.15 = 0.90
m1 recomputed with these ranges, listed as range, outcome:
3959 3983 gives 41.3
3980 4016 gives 37.2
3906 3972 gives 41.2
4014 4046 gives 36.7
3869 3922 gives 42.4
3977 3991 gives 39.5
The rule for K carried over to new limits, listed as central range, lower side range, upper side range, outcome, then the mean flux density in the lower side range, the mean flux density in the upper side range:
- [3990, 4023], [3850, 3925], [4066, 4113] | 3.56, 43.3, 39.3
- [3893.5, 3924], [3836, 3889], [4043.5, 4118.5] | 0.91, 44.3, 38.1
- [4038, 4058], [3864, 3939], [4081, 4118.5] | 2.76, 42.4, 40.2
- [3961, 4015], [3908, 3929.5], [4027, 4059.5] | -0.87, 41.1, 35.7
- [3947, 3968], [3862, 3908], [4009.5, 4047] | -0.37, 43.4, 36.7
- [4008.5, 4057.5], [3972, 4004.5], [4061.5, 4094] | 1.89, 38.4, 37.1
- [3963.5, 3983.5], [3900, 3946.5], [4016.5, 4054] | -1.17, 41.5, 36.3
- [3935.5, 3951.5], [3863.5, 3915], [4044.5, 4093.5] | -0.26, 43.1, 36.3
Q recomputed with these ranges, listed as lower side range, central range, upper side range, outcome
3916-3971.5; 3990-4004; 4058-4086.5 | 1.07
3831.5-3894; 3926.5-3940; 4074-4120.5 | 0.40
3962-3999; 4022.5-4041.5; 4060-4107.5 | 1.18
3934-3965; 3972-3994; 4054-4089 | 0.08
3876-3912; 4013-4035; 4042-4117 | 1.19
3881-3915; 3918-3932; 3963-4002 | 0.31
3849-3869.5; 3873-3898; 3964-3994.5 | 1.23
